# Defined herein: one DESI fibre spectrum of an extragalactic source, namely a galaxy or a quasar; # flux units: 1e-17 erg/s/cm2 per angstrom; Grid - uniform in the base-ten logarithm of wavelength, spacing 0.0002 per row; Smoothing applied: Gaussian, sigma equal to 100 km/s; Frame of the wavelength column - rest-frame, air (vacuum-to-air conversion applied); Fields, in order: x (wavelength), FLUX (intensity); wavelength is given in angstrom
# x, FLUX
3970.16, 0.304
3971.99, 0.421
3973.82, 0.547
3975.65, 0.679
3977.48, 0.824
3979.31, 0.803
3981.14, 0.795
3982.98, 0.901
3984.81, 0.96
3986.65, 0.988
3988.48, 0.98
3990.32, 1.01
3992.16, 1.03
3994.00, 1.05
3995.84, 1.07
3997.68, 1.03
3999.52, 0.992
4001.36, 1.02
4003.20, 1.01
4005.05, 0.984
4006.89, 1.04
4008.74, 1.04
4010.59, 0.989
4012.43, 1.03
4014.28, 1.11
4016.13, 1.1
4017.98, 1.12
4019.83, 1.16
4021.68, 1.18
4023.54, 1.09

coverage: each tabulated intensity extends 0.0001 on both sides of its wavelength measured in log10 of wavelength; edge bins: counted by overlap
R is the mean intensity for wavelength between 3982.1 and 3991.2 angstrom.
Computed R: 0.968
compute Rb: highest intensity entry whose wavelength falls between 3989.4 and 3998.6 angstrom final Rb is 1.07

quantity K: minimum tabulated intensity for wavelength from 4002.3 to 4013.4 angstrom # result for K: 0.984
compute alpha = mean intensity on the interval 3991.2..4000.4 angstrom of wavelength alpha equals 1.03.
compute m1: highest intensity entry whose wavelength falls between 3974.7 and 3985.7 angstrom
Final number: 0.96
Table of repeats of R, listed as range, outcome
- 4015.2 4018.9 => 1.11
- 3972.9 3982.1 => 0.73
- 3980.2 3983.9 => 0.848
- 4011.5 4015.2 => 1.07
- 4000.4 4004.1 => 1.02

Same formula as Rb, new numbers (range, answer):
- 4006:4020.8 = 1.16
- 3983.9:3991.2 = 1.01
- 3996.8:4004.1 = 1.03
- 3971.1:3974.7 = 0.547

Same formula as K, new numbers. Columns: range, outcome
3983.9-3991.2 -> 0.96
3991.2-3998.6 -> 1.03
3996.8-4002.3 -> 0.992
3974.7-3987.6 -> 0.679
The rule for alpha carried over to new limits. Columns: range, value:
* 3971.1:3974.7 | 0.484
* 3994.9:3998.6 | 1.05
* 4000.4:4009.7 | 1.02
